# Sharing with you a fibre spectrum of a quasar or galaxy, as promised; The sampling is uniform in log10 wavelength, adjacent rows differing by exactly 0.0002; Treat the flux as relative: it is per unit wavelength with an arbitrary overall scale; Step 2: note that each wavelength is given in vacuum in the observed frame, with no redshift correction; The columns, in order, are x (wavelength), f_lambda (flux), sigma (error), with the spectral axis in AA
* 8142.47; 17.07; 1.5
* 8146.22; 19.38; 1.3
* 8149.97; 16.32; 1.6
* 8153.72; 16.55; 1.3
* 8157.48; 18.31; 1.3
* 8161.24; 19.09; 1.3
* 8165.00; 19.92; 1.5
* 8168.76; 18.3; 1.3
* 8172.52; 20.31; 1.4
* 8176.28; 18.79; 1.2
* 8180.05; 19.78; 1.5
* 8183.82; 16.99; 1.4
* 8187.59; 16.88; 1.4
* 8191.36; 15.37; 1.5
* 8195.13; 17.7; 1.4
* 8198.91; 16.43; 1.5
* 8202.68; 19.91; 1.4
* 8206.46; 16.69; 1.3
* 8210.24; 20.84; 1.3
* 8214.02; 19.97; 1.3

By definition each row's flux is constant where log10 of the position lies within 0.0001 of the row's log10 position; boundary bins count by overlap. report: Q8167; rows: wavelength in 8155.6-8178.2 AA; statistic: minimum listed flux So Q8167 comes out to 18.3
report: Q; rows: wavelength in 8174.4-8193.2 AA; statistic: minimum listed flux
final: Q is 15.37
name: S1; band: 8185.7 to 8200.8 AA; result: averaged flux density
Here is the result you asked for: 16.6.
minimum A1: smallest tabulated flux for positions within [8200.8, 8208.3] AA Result 16.69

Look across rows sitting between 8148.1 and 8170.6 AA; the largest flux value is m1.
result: 19.92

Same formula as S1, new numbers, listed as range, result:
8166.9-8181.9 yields 19.3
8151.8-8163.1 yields 18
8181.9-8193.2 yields 16.4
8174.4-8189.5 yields 18.1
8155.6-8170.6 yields 18.9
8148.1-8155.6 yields 16.4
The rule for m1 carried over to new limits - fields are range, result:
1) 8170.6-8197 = 20.31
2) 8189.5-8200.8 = 17.7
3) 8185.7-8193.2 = 16.88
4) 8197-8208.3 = 19.91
